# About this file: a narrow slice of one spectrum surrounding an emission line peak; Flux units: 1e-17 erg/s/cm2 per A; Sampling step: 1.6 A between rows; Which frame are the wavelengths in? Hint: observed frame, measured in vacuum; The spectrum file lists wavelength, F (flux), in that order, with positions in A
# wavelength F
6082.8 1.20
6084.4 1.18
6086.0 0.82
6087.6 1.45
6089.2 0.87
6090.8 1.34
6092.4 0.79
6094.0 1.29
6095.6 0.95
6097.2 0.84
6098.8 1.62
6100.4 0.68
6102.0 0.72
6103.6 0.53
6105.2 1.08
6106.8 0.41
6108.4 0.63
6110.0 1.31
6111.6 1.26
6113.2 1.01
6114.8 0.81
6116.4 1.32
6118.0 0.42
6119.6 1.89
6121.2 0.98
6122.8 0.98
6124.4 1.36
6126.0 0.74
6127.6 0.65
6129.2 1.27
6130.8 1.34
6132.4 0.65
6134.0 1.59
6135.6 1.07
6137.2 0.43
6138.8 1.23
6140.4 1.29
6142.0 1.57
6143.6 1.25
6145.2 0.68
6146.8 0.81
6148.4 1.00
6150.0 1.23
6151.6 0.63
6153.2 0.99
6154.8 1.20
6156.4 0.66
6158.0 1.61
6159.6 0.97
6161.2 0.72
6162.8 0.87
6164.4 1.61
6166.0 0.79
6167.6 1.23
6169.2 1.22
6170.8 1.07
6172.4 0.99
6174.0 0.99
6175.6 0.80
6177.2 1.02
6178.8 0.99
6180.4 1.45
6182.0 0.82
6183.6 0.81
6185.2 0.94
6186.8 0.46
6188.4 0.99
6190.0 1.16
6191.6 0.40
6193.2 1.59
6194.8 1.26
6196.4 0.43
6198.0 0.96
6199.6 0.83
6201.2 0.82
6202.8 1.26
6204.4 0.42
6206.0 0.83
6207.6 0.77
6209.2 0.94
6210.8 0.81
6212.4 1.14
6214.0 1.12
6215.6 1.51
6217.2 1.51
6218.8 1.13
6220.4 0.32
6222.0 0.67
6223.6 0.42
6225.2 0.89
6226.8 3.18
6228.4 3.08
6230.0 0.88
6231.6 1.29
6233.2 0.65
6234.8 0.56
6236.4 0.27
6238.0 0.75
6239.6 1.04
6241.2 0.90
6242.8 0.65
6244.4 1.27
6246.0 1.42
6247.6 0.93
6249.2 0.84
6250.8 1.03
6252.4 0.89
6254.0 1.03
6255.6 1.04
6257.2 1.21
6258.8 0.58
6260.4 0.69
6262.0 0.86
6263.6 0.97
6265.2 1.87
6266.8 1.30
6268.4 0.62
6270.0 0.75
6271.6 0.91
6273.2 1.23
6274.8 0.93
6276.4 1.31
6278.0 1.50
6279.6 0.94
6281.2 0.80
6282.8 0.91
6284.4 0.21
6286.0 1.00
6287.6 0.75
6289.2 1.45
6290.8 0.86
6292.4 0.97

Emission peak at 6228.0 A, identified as Hbeta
